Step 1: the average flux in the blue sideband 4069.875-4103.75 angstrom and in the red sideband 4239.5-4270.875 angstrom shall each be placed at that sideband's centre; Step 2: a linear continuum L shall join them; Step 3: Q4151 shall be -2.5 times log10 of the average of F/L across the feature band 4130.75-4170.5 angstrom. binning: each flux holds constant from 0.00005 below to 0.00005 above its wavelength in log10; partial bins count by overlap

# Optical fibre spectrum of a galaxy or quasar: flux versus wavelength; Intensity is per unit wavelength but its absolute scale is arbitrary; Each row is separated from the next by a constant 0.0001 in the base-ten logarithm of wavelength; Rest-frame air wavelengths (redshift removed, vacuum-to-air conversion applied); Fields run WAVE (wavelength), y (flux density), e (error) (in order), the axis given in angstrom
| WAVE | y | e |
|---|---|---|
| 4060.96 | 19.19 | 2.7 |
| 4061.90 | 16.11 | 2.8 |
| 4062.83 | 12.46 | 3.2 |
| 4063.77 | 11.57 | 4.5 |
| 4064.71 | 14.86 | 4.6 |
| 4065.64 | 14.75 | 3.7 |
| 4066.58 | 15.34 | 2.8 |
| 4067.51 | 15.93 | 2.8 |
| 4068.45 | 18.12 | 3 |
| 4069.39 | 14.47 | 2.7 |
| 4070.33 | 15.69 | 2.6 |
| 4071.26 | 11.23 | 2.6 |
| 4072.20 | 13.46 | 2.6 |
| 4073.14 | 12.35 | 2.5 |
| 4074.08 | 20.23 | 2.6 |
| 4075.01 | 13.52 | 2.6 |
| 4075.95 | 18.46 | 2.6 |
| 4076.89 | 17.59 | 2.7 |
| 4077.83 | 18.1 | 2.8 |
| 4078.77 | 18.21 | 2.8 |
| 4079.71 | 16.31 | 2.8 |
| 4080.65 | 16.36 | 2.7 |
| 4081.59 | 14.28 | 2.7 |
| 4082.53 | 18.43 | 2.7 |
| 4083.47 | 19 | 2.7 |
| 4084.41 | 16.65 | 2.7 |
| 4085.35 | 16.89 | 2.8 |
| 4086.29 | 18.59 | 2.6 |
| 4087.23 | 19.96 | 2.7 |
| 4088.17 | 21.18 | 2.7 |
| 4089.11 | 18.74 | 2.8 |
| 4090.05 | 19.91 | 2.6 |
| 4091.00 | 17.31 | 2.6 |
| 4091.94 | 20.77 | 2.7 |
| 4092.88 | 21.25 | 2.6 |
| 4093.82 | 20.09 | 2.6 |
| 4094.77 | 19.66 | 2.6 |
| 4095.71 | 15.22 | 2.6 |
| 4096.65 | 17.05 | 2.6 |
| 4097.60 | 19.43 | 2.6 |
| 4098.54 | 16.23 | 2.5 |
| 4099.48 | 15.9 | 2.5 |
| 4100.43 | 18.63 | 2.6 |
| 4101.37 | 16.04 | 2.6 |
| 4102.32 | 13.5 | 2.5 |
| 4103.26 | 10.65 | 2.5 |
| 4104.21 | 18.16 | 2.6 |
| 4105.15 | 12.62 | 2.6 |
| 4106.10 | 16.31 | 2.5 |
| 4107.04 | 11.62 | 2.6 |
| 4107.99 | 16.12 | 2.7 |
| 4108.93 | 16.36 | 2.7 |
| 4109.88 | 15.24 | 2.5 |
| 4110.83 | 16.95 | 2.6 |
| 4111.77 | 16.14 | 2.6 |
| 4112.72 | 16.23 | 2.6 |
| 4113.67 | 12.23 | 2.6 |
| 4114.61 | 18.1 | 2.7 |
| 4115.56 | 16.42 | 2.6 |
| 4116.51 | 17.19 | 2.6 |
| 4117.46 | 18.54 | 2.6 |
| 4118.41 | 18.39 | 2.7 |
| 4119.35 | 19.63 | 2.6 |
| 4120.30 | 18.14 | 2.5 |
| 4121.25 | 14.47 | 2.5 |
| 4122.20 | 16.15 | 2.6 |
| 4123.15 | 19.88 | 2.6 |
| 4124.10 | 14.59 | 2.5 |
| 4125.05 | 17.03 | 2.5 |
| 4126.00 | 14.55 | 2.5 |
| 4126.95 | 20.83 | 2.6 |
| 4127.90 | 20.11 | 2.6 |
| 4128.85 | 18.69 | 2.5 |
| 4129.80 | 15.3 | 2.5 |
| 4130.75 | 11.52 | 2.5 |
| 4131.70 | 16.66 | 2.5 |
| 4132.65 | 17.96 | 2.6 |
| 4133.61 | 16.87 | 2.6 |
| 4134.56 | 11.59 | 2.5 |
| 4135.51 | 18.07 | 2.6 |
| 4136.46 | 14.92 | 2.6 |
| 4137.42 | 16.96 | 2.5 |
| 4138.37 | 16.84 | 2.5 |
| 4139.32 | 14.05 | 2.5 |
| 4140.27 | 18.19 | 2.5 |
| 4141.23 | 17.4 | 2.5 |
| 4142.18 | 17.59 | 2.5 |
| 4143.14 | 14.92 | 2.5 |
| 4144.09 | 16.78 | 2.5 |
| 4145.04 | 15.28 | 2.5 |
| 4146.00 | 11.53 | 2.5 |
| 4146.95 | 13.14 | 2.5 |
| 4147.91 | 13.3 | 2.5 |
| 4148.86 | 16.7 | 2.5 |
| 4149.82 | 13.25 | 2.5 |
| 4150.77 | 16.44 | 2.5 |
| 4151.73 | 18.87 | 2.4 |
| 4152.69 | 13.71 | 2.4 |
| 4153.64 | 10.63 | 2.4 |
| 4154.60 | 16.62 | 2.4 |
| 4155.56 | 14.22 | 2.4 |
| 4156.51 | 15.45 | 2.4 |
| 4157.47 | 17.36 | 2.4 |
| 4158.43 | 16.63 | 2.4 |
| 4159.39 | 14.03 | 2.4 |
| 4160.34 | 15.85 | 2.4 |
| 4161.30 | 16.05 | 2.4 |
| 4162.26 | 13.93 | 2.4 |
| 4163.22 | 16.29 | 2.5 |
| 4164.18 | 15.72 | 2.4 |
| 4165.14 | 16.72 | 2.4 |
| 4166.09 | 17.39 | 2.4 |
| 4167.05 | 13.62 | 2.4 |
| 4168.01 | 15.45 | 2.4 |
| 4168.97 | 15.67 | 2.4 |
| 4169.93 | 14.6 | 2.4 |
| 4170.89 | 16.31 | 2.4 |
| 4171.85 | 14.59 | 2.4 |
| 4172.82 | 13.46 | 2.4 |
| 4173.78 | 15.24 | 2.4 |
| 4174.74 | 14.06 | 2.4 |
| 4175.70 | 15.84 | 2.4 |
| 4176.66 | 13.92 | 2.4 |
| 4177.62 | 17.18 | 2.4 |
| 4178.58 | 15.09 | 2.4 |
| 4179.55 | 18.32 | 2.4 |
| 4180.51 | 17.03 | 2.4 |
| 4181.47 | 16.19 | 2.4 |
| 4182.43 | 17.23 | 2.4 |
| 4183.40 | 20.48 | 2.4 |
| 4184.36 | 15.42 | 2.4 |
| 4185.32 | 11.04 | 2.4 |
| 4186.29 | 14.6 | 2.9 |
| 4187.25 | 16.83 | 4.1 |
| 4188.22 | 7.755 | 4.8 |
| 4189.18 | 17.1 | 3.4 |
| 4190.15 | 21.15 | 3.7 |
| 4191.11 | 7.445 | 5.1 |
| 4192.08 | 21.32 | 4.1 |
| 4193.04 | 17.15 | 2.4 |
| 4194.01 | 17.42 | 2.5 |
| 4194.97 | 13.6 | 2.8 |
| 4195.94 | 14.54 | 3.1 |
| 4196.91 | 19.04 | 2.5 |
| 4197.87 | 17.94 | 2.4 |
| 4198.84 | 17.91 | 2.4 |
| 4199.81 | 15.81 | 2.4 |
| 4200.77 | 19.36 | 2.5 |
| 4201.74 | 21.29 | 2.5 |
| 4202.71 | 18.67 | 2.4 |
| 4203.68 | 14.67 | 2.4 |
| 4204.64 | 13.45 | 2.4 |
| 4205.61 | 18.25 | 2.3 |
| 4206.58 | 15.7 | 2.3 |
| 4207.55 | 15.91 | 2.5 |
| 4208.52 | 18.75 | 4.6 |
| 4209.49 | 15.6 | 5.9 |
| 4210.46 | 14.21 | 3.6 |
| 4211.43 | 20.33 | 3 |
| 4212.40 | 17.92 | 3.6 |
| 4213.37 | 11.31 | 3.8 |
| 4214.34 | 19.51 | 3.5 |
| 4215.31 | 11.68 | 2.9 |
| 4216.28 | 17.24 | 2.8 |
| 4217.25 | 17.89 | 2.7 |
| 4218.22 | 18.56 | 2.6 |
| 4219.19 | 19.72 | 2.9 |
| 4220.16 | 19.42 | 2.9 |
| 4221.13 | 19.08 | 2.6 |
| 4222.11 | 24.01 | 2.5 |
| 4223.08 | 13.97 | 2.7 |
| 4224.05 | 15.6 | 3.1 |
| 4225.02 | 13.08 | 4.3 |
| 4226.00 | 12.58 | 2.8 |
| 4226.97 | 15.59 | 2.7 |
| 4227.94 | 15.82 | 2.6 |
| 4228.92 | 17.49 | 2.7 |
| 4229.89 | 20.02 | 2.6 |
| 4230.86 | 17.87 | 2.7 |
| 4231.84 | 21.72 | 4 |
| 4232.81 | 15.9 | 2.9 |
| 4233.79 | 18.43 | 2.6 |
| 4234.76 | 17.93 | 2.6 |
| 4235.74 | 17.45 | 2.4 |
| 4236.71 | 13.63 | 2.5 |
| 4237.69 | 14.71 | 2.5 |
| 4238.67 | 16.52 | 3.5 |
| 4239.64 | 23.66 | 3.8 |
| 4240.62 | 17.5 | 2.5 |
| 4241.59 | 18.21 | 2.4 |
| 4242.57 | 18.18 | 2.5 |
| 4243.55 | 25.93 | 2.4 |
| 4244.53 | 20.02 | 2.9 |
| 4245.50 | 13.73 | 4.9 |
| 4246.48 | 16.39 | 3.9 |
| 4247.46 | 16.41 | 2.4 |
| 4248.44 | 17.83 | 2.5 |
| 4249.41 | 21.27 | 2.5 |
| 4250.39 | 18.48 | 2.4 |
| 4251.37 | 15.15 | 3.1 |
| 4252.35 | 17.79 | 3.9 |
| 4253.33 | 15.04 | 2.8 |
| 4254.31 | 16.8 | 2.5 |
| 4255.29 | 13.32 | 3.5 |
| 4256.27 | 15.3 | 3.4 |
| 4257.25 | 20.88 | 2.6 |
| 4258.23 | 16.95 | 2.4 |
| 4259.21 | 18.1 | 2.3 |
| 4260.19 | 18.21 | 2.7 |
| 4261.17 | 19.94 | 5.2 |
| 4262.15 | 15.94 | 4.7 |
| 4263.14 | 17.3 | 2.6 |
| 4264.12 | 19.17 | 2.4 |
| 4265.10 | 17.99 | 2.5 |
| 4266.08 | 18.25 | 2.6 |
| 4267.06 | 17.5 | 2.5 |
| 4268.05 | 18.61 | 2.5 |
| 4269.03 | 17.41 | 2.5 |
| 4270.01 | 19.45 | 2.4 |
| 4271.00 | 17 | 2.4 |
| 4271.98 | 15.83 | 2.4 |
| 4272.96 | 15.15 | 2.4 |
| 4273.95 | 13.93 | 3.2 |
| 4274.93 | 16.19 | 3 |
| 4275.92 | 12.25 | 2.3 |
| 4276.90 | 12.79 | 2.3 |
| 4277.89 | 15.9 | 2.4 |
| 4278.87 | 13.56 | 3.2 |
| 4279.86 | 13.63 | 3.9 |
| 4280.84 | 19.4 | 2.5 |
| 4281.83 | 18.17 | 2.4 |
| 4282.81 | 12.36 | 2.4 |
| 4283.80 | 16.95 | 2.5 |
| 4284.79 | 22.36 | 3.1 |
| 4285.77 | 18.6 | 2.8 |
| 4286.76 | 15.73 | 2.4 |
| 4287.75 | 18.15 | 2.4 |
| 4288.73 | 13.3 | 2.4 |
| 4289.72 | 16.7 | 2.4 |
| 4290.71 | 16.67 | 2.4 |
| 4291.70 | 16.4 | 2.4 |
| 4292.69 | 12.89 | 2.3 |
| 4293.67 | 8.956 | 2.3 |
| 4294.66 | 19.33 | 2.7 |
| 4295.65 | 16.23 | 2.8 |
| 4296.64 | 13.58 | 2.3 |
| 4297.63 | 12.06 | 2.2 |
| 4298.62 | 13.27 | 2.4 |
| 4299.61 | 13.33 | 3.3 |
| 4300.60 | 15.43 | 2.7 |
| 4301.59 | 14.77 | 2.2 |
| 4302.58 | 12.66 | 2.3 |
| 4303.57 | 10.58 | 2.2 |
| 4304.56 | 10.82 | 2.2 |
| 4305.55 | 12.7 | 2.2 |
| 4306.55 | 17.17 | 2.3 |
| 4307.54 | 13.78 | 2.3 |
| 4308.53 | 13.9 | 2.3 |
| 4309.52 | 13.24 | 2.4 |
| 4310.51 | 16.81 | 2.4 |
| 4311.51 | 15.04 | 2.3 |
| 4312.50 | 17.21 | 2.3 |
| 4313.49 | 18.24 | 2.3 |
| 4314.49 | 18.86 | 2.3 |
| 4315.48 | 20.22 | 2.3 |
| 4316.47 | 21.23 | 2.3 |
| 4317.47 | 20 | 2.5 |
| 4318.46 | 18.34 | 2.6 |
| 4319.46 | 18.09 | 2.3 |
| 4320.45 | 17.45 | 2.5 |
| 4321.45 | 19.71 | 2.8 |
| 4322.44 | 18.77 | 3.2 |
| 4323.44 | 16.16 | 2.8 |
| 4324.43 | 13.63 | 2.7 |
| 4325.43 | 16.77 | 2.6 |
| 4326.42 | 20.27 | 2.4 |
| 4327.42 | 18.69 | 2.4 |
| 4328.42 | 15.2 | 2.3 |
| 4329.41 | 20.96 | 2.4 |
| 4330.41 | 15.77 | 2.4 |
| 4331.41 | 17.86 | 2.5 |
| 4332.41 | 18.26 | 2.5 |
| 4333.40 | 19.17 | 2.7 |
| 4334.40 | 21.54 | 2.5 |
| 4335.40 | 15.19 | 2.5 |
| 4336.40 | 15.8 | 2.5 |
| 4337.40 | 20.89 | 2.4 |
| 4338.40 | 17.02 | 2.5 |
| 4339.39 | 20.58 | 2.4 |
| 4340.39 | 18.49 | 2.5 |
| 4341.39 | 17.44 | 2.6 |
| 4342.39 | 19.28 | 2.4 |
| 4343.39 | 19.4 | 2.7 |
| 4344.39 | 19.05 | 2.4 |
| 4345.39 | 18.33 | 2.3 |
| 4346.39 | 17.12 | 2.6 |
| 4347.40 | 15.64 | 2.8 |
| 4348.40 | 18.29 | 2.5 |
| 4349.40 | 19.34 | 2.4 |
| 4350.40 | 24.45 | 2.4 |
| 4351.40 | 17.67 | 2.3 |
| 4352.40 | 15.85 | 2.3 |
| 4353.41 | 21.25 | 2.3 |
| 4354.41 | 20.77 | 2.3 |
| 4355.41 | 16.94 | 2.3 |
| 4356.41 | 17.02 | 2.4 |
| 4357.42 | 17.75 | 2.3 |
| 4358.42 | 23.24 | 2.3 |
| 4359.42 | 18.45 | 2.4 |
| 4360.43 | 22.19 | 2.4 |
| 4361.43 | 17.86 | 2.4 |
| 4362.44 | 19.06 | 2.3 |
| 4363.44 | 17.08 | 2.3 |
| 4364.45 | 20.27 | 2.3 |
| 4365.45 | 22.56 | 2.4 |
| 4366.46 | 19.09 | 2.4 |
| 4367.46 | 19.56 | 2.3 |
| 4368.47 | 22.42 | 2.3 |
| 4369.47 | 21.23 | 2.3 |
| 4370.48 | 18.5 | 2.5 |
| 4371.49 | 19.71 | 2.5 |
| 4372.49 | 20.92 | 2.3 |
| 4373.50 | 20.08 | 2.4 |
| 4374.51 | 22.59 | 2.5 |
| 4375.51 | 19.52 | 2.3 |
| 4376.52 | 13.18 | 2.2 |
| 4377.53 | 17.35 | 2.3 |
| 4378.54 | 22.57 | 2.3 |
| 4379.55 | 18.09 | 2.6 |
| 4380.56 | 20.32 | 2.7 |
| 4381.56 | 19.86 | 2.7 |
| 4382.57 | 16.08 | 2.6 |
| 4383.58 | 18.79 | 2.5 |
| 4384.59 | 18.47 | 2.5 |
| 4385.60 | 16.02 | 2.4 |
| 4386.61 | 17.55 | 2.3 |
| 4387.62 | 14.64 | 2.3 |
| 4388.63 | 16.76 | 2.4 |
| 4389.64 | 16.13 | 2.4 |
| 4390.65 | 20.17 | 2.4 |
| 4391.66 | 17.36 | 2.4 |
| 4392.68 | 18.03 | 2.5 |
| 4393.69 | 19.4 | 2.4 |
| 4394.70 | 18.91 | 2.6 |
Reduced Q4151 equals 0.13 mag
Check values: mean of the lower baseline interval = 17.1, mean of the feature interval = 15.5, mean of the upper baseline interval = 17.9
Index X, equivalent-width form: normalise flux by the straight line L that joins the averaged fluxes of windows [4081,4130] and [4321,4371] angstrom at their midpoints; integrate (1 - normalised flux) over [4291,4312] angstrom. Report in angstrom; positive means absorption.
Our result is 5.1 angstrom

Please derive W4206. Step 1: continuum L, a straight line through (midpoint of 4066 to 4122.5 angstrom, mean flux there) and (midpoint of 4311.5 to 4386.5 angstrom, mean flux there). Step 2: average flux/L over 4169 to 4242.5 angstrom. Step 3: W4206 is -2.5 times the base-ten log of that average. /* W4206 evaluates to 0.07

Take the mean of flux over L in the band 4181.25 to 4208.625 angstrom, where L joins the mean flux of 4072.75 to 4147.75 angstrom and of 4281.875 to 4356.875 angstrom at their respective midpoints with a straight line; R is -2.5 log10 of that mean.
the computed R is 0.03 mag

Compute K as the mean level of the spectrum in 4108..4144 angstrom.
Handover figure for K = 16.6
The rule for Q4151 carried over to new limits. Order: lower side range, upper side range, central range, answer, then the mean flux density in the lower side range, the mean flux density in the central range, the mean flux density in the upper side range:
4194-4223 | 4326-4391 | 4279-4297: 0.13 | 17.2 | 16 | 18.8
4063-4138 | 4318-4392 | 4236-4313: 0.11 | 16.6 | 16.2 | 18.6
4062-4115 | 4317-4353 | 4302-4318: 0.15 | 16.4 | 15.8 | 18.2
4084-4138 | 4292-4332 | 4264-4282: -0.01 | 16.9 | 16.3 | 16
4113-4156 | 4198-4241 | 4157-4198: 0.06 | 16.1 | 15.7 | 17.2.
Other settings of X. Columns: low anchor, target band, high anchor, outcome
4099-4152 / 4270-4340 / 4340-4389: 7.4 angstrom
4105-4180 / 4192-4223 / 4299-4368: -1.5 angstrom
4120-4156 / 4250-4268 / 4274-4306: -2.7 angstrom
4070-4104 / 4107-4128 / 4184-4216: 0.1 angstrom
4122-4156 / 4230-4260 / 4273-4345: -2.8 angstrom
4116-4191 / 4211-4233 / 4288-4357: -1.3 angstrom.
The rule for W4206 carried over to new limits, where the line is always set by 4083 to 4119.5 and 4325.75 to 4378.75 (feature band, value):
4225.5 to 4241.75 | 0.05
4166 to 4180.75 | 0.15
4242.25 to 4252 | -0.01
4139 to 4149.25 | 0.14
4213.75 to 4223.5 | 0.00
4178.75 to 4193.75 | 0.12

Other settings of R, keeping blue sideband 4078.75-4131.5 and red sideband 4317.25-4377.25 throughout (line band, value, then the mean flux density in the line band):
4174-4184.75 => 0.073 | 16.4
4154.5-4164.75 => 0.118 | 15.6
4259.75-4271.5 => 0.008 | 18.1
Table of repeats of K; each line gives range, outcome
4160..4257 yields 16.7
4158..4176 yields 15.3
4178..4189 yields 15.5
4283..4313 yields 14.9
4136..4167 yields 15.5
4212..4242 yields 17.2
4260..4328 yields 16.2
